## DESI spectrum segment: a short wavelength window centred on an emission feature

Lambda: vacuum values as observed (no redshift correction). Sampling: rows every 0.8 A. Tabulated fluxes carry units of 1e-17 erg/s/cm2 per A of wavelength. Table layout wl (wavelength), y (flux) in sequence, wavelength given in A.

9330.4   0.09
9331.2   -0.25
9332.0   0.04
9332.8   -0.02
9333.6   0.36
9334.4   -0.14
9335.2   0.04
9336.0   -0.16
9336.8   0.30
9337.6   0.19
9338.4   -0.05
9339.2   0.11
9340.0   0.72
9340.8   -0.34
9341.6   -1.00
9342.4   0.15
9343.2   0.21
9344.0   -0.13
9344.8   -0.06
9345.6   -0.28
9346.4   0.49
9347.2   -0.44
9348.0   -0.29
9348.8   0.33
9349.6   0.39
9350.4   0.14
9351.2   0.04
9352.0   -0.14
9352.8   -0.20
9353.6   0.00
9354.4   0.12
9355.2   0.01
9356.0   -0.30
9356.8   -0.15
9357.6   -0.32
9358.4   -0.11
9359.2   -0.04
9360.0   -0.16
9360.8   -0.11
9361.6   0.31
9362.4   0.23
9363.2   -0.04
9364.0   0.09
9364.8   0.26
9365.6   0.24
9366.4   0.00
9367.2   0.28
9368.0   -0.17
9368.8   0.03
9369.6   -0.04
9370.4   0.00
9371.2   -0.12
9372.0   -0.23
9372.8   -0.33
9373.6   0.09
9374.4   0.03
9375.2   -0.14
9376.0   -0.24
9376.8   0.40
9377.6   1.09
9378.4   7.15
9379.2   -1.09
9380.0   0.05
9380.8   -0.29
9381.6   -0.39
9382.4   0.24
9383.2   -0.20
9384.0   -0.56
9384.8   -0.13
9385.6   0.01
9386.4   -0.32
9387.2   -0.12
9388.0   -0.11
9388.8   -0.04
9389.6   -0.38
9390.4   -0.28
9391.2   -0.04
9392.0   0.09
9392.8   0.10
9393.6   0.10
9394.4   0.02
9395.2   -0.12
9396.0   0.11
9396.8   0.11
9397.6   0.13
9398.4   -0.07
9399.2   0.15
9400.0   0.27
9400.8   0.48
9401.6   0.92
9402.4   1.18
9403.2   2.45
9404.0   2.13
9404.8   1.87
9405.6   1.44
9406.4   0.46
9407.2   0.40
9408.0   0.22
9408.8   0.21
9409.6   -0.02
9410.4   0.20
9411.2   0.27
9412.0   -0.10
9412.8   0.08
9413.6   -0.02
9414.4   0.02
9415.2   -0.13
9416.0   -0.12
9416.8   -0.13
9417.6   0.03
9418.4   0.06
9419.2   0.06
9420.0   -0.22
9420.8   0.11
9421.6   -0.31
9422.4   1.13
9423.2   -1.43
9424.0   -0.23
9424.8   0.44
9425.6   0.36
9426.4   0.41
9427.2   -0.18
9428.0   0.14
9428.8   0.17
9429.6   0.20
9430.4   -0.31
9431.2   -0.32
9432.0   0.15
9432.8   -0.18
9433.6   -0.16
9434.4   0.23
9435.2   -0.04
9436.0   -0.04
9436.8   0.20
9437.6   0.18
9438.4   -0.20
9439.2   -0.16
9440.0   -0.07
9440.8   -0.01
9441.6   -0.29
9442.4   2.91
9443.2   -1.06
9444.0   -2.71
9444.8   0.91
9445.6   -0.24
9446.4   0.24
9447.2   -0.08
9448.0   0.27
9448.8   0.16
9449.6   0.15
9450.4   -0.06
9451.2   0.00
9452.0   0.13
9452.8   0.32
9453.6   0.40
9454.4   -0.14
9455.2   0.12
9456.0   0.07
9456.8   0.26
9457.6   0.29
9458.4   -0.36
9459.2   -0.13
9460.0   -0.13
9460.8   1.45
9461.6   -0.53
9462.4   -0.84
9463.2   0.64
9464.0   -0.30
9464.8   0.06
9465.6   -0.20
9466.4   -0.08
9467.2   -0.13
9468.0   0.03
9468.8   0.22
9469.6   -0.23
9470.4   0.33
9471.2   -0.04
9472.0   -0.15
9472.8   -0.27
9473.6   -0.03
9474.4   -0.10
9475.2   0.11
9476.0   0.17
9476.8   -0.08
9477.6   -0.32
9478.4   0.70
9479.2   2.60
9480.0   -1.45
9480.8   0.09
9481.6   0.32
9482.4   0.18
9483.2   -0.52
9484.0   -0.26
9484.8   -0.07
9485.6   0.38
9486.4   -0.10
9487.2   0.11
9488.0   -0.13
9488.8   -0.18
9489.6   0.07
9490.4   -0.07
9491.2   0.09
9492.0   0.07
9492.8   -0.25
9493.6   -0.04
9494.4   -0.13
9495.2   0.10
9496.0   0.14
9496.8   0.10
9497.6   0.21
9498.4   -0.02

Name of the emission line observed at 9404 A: [O III]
